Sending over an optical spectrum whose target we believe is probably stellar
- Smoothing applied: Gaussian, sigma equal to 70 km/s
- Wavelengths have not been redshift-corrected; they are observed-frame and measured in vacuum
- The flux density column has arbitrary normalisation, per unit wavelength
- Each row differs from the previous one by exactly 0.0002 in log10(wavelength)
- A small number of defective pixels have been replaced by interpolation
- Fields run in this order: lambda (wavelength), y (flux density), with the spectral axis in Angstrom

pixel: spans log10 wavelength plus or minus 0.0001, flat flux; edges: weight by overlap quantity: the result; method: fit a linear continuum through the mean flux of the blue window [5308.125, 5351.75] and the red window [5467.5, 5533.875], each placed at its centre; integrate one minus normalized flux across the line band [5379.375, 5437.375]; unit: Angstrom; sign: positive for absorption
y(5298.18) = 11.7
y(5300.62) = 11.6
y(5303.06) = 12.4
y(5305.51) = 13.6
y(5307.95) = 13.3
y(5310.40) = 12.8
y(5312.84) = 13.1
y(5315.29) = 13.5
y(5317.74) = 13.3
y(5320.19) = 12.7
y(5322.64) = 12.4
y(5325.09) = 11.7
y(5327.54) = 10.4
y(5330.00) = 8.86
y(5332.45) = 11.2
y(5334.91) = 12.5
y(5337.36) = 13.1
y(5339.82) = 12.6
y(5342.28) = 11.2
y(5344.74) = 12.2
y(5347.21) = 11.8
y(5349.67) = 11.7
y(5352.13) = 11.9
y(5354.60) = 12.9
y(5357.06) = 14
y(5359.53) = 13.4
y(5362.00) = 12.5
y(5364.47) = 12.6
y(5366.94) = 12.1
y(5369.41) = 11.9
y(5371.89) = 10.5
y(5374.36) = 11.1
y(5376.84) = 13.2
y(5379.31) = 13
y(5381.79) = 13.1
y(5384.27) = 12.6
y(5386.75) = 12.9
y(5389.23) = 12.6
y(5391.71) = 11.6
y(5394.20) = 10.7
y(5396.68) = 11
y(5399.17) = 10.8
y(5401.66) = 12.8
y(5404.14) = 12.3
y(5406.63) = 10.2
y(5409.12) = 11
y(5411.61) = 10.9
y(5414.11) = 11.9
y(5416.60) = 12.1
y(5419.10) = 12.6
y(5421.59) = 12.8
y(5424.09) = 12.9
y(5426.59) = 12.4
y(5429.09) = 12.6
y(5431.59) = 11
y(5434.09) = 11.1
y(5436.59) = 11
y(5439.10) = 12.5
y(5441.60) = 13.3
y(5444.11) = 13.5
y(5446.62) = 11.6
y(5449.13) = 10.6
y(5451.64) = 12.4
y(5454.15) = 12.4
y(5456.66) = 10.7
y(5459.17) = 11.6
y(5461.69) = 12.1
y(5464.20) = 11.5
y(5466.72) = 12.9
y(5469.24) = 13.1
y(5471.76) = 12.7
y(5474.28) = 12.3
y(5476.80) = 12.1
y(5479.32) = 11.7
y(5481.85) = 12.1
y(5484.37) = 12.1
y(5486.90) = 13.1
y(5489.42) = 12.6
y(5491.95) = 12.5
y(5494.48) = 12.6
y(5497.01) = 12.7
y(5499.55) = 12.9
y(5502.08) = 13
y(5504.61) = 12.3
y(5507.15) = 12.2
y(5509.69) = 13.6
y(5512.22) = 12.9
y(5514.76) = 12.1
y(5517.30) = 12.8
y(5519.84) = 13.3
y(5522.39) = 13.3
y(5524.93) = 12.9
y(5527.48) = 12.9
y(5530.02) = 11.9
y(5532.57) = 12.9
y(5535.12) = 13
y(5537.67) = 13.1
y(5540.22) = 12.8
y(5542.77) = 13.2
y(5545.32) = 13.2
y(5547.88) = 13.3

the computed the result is 2.1 Angstrom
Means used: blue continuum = 12.1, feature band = 11.9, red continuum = 12.6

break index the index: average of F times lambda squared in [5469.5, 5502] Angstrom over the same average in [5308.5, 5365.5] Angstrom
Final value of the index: 1.07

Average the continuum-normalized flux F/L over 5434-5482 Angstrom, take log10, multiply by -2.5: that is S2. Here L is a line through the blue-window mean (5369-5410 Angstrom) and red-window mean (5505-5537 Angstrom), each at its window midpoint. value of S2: 0.023 mag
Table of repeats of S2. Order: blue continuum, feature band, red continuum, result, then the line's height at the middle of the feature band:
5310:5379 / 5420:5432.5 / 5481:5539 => 0.01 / 12.5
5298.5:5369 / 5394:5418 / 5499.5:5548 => 0.10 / 12.5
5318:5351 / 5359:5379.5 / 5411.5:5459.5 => -0.03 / 11.9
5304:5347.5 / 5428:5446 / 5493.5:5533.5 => 0.04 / 12.6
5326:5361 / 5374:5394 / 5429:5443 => -0.05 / 11.9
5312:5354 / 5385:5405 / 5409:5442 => 0.01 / 12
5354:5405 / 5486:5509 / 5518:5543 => 0.01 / 12.8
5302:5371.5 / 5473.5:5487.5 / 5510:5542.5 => 0.05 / 12.7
